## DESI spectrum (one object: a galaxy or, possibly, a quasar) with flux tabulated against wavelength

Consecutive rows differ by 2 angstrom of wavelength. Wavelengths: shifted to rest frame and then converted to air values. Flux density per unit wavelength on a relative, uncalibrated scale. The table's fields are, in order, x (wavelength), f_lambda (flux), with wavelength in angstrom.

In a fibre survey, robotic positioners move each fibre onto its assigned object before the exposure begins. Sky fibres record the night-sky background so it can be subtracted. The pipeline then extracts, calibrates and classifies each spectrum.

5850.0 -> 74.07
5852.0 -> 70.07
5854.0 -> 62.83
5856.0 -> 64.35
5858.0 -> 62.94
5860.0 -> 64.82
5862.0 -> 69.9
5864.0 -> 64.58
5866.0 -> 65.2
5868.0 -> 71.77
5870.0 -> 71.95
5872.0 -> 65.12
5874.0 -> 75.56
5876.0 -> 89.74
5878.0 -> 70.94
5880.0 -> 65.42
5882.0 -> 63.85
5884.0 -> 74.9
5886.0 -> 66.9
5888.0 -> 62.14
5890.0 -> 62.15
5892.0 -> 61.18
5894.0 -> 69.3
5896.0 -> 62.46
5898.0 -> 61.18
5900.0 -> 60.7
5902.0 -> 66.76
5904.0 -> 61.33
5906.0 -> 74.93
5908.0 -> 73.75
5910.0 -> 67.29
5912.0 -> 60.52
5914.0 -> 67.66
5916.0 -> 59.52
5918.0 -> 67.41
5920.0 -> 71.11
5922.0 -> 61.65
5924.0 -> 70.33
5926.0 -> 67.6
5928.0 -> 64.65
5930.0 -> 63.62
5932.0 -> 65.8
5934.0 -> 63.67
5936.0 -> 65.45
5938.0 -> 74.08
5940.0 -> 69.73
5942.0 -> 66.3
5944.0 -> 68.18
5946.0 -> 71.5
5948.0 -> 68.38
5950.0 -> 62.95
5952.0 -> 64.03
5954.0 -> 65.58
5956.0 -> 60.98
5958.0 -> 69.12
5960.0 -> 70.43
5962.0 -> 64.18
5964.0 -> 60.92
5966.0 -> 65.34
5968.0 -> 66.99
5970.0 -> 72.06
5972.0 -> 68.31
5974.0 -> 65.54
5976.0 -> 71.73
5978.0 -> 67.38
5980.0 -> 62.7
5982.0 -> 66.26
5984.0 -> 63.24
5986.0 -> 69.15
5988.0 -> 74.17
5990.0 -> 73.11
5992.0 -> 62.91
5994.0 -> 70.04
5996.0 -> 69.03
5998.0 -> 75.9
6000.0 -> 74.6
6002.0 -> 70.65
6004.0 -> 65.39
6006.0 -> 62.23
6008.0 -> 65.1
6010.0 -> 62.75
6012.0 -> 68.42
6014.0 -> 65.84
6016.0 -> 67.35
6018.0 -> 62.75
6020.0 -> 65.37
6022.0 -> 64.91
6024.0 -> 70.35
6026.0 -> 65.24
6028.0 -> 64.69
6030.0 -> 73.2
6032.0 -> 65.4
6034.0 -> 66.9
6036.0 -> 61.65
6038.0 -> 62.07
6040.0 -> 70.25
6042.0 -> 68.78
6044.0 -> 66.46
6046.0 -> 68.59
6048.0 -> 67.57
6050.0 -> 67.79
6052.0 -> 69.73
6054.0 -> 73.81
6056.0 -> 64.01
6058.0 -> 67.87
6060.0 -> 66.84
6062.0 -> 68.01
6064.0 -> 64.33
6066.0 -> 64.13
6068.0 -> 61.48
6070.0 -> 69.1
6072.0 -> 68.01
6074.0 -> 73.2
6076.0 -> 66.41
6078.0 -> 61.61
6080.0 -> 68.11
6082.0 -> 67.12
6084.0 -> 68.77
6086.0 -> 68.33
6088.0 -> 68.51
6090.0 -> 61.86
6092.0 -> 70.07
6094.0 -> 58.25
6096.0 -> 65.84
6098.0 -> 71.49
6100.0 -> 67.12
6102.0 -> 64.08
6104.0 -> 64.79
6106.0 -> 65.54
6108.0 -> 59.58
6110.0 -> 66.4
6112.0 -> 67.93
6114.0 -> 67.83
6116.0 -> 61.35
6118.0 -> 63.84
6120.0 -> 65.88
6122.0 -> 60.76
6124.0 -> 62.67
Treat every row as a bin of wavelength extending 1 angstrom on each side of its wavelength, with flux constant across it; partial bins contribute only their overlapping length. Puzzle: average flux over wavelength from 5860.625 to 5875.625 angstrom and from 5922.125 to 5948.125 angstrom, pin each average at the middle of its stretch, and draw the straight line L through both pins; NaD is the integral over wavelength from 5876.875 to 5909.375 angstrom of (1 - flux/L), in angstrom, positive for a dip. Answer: 1.3 angstrom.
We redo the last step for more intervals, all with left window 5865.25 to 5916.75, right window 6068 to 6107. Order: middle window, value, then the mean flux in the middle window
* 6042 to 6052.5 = -0.2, 68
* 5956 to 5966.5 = 0.2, 65.6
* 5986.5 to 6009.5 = -0.8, 69.2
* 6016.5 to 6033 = 0.1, 66.5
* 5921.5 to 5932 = 0.2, 65.8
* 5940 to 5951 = -0.1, 67.7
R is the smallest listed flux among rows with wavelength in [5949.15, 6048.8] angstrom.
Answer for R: 60.92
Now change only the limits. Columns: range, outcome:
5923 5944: 63.62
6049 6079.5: 61.48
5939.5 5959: 60.98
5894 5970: 59.52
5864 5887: 63.85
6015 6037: 61.65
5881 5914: 60.52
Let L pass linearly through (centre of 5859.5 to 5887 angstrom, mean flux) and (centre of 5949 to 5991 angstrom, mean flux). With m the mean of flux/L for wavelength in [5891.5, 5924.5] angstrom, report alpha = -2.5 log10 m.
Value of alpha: 0.05 mag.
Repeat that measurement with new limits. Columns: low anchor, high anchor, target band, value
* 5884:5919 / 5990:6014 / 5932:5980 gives 0.00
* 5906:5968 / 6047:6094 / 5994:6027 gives -0.01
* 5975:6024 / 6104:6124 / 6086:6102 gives -0.02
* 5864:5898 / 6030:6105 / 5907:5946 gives 0.02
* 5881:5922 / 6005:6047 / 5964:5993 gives -0.03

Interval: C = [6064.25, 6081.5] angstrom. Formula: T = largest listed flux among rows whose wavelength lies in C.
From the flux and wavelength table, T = 73.2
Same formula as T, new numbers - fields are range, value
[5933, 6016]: 75.9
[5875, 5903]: 89.74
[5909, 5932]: 71.11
